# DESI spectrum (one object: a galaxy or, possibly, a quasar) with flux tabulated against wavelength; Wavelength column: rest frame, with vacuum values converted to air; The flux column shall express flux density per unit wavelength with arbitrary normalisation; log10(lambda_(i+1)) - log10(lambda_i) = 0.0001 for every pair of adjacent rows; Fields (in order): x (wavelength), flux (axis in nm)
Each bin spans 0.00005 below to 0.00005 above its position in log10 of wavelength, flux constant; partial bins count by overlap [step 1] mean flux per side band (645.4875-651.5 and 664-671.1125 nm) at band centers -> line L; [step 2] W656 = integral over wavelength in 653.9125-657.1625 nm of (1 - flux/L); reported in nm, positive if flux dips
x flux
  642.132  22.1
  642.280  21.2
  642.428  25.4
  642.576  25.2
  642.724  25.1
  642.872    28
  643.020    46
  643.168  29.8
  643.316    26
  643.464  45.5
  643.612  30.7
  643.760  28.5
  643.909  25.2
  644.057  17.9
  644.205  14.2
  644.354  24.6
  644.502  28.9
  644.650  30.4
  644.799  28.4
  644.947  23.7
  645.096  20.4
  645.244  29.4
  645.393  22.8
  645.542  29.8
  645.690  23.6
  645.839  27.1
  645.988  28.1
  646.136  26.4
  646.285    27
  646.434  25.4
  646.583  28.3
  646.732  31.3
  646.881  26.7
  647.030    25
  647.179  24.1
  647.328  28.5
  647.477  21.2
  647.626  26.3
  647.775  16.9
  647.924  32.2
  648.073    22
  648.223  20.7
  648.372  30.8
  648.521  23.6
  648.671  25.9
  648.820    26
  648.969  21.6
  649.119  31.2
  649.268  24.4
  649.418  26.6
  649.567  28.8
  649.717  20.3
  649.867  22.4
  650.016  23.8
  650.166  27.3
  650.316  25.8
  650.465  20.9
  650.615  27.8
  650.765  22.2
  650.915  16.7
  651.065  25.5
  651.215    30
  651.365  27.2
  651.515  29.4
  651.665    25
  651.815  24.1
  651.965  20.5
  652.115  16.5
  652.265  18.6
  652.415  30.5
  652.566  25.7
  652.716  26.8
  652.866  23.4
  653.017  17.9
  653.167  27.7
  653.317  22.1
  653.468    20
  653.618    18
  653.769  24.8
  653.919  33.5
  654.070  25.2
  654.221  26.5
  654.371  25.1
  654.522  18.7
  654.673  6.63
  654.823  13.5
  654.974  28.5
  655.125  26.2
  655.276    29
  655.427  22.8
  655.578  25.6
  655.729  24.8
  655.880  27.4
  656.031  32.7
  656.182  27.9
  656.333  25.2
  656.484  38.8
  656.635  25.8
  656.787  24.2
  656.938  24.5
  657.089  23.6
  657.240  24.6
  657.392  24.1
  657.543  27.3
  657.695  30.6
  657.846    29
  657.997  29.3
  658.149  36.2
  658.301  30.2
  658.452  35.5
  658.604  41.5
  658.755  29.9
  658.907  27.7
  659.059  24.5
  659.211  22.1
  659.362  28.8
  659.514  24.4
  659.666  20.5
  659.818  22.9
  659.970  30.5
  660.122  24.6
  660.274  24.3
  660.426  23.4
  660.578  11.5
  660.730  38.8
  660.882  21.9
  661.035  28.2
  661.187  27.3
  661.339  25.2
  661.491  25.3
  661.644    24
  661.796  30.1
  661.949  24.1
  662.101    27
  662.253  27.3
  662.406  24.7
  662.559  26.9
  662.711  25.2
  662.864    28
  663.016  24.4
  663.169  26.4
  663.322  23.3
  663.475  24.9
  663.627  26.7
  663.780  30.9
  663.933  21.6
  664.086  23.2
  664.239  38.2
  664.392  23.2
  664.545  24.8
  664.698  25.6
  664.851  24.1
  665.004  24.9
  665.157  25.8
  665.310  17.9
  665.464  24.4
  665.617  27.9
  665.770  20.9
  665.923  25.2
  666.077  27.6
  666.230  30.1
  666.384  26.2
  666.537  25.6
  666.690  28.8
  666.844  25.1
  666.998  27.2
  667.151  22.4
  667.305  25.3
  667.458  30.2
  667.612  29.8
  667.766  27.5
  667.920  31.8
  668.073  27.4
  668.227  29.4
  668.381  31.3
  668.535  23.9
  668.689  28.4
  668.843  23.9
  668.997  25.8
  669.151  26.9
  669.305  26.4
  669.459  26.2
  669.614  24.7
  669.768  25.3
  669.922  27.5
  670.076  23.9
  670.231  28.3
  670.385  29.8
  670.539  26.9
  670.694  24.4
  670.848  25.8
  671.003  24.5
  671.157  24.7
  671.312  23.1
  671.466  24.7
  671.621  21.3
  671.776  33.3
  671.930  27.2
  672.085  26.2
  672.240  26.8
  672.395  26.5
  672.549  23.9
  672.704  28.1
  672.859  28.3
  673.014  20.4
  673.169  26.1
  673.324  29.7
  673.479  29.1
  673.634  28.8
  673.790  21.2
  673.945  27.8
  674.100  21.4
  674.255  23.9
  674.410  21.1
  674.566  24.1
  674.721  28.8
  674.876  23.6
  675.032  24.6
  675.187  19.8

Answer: 0.09 nm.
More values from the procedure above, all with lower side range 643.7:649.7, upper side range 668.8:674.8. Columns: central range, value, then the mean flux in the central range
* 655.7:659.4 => -0.44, 28.7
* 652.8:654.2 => 0.10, 23.7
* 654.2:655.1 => 0.21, 19.8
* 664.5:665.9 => 0.09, 24.1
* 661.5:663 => -0.03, 26.2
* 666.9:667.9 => -0.06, 27.3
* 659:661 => 0.09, 24.6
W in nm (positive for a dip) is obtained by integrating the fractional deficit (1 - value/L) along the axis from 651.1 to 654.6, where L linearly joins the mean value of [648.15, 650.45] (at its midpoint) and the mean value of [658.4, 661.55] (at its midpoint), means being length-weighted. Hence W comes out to 0.191 nm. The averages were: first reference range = 25.2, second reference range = 26.5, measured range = 24.2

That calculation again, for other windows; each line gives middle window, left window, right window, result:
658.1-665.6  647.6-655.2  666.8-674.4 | -0.34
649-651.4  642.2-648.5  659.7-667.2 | 0.13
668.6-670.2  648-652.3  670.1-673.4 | 0.00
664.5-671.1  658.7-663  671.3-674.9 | -0.15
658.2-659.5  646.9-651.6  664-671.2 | -0.21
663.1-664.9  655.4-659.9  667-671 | 0.08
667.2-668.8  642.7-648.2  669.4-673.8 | -0.12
